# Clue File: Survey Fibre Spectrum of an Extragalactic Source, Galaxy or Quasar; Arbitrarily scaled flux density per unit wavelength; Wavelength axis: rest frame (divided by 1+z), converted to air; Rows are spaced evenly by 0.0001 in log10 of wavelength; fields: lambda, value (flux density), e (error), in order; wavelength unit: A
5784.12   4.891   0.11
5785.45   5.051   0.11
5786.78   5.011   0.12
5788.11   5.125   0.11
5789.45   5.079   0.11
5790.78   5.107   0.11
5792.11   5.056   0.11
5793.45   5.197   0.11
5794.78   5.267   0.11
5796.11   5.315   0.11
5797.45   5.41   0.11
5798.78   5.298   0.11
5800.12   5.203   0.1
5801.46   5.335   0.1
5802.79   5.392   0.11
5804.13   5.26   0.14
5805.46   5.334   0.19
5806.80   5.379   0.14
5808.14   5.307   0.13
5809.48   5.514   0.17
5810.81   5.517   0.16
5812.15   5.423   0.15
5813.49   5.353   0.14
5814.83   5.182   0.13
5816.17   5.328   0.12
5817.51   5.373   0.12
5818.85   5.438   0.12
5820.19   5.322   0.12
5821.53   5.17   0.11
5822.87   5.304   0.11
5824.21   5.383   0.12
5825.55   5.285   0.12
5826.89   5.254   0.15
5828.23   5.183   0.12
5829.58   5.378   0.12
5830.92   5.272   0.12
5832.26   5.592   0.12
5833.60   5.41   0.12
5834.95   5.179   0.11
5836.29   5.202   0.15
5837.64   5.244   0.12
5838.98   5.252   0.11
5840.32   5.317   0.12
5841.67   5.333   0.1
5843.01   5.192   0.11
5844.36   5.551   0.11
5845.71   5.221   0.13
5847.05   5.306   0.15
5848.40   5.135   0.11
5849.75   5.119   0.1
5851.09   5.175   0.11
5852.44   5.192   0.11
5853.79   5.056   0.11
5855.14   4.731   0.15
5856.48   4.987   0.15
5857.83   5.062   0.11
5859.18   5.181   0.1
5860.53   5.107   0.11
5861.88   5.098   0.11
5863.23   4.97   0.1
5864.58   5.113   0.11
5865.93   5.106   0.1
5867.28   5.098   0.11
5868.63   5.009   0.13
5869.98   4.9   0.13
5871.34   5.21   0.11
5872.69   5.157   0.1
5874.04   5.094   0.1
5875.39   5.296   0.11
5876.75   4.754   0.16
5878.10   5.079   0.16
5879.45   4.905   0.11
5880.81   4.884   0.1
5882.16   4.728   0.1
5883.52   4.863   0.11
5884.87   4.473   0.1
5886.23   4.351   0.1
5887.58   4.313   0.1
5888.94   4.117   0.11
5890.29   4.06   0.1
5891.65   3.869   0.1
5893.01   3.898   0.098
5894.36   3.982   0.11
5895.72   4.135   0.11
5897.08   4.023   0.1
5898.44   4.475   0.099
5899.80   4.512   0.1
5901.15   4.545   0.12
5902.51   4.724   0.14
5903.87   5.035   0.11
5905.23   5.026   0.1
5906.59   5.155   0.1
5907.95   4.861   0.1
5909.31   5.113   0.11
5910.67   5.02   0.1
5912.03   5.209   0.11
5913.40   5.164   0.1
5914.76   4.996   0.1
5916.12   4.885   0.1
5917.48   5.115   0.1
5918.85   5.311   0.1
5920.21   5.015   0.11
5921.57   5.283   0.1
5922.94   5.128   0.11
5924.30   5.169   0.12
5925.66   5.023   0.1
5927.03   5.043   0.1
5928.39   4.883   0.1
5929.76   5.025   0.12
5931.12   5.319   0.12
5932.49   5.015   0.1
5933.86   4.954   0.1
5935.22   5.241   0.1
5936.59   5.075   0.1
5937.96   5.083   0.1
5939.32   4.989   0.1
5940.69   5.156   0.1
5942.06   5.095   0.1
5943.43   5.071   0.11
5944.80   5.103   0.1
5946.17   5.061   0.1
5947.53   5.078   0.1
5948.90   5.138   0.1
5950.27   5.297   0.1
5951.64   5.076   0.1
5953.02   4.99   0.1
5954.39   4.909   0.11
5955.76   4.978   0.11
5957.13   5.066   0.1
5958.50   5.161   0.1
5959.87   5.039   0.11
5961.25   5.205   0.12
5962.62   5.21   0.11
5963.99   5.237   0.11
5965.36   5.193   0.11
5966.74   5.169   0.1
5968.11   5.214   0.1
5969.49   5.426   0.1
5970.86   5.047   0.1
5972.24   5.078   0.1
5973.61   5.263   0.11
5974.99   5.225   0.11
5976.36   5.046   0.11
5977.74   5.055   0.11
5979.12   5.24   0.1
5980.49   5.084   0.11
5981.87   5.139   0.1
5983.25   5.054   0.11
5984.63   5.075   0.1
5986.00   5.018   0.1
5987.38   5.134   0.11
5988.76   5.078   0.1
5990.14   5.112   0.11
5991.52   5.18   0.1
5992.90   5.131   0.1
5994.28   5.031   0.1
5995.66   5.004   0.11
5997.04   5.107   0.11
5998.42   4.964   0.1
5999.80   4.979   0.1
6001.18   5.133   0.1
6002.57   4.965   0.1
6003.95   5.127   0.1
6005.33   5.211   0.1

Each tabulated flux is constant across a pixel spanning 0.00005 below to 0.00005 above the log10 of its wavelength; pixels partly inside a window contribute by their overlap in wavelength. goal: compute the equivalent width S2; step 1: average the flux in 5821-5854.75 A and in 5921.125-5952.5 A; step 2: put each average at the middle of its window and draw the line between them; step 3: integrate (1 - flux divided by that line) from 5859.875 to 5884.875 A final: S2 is 1.0 A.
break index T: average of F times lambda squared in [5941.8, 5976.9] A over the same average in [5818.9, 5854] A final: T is 1.0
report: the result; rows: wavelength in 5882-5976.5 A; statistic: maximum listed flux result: 5.426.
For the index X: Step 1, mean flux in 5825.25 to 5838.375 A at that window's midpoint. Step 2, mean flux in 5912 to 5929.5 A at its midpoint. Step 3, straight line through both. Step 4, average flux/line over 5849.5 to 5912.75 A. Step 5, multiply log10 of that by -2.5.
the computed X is 0.083 mag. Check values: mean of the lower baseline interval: 5.3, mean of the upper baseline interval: 5.09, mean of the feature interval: 4.8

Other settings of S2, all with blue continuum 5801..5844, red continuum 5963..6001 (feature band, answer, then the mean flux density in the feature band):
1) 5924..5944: 0.4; 5.07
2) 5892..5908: 2.2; 4.51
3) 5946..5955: 0.1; 5.08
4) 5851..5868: 0.7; 5.06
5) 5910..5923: 0.2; 5.11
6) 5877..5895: 2.8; 4.44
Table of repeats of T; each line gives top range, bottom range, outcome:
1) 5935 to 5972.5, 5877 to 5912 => 1.14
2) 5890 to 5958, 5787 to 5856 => 0.97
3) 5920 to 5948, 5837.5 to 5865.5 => 1.01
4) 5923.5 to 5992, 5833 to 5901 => 1.08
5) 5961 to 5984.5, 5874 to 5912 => 1.15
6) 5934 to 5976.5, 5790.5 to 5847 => 1.01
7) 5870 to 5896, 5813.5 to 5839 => 0.88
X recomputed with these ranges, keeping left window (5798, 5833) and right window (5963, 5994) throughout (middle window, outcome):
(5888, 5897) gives 0.290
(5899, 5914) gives 0.063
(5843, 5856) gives 0.028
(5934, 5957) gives 0.022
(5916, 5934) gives 0.024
